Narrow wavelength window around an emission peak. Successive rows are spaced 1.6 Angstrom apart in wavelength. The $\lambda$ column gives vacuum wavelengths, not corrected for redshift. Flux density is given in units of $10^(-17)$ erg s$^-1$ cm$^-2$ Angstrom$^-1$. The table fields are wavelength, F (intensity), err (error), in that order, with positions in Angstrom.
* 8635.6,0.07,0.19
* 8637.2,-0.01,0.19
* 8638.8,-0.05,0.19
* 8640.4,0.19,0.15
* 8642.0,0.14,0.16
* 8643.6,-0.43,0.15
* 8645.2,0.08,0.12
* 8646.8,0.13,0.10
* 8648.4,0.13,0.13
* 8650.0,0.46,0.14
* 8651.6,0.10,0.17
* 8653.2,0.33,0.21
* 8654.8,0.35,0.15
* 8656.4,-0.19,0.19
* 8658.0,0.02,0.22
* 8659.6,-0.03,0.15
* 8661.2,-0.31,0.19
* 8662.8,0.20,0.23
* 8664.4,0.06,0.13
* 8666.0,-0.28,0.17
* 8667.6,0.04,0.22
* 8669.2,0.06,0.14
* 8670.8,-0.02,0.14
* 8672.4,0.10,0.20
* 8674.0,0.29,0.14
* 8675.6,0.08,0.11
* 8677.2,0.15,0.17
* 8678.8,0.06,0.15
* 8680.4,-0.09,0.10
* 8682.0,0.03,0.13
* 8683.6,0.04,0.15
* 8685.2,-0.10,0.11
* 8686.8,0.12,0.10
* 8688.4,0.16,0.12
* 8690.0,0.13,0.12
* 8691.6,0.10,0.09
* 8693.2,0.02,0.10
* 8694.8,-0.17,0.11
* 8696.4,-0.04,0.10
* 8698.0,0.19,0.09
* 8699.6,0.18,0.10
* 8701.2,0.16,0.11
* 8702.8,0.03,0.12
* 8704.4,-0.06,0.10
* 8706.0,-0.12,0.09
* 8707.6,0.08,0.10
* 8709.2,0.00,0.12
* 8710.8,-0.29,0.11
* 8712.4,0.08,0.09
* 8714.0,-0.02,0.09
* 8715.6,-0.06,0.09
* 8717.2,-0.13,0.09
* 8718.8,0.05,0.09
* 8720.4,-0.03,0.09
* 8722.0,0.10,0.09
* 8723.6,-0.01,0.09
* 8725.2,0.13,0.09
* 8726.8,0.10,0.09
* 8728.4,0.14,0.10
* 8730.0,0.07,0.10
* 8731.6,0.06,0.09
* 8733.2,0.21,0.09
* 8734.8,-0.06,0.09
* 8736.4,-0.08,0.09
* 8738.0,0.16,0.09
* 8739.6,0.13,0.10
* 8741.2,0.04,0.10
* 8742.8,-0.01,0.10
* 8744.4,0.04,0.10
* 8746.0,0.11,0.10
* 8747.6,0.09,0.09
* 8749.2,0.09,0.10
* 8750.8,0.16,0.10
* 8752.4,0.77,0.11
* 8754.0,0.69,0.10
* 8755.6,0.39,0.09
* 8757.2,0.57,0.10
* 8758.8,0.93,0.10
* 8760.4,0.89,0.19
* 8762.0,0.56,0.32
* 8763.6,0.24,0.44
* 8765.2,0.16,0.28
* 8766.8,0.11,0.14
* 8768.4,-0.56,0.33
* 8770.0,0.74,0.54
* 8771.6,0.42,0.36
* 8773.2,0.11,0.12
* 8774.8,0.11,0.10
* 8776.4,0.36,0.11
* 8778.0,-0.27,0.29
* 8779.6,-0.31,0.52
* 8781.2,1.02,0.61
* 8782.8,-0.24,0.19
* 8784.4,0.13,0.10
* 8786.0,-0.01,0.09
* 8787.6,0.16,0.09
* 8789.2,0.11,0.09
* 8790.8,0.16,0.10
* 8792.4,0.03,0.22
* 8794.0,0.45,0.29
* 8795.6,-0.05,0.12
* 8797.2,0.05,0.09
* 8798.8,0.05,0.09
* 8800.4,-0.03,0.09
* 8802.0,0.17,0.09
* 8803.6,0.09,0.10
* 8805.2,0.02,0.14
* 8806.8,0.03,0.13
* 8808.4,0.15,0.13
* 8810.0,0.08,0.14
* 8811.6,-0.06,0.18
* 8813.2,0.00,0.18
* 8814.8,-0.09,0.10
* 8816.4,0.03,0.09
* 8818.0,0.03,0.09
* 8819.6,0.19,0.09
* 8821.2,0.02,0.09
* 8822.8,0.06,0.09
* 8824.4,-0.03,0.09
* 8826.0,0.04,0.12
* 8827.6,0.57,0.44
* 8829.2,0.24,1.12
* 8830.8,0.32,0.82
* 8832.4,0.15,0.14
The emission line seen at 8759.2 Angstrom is [O II]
